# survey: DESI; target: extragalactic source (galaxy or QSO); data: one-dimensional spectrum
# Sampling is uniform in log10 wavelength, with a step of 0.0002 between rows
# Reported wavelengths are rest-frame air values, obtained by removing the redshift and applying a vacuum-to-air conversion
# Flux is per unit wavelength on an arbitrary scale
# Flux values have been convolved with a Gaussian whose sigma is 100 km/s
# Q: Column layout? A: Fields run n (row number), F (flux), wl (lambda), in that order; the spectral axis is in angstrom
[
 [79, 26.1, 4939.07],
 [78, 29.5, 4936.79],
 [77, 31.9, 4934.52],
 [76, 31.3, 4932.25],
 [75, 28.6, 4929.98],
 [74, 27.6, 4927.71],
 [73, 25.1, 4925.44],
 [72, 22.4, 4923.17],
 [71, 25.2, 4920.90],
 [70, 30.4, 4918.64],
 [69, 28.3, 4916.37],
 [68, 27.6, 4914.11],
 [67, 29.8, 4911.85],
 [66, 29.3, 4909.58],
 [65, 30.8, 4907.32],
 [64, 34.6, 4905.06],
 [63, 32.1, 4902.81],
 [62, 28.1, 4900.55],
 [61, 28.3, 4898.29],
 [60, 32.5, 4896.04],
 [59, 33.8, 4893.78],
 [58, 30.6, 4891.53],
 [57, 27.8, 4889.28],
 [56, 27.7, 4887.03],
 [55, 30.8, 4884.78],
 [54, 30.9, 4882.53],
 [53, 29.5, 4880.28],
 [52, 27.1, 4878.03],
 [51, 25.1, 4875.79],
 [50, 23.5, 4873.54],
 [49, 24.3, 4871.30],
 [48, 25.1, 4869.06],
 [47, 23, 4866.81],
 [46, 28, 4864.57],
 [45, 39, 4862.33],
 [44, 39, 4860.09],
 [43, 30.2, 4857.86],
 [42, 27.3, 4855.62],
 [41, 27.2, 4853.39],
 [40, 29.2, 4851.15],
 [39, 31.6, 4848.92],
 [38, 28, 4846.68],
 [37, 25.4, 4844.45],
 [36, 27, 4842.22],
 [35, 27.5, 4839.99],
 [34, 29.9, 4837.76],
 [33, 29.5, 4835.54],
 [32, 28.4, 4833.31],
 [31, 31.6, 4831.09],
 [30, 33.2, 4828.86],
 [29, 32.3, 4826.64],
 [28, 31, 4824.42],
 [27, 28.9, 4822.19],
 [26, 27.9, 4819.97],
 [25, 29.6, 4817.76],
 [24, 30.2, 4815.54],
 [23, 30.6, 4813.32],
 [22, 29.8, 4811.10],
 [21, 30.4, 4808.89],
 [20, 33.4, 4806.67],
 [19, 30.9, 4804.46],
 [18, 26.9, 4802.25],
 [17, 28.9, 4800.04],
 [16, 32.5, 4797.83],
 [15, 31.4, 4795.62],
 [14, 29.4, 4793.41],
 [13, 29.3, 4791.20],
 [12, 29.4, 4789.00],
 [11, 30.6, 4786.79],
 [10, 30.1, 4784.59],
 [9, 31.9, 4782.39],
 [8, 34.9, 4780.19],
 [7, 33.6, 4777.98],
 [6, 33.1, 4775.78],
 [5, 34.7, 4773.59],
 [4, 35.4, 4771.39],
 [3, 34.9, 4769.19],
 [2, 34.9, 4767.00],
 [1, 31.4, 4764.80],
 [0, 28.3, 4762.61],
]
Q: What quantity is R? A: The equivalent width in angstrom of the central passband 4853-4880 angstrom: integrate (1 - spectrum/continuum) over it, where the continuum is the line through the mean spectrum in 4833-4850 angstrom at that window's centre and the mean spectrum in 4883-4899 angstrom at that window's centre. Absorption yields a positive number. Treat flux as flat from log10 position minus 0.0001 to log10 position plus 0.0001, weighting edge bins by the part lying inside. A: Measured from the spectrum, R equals 1.0 angstrom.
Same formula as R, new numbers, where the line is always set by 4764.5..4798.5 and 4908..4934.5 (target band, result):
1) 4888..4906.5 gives -1.4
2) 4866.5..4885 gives 1.8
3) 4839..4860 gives 1.1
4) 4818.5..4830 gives 0.1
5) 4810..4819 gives 0.4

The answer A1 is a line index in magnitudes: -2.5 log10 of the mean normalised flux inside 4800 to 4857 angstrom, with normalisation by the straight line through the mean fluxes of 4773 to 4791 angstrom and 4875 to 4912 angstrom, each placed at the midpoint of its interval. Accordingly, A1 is 0.061 mag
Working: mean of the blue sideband 32.1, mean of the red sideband 30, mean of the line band 29.5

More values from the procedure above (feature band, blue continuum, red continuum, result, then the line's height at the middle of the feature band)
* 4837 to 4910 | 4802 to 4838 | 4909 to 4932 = -0.01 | 28.8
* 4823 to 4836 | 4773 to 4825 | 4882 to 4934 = -0.02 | 30.4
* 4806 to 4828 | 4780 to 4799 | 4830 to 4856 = -0.02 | 29.7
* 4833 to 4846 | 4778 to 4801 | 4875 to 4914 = 0.09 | 30.5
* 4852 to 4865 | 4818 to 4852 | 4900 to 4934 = -0.10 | 29.3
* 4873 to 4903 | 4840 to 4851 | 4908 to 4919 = -0.02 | 28.7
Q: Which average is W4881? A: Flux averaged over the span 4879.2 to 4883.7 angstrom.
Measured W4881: 30.2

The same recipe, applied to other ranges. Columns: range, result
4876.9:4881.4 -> 28.3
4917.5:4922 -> 27.8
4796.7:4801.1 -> 30.7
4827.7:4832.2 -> 32.4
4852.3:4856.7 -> 27.3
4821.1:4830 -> 31.3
